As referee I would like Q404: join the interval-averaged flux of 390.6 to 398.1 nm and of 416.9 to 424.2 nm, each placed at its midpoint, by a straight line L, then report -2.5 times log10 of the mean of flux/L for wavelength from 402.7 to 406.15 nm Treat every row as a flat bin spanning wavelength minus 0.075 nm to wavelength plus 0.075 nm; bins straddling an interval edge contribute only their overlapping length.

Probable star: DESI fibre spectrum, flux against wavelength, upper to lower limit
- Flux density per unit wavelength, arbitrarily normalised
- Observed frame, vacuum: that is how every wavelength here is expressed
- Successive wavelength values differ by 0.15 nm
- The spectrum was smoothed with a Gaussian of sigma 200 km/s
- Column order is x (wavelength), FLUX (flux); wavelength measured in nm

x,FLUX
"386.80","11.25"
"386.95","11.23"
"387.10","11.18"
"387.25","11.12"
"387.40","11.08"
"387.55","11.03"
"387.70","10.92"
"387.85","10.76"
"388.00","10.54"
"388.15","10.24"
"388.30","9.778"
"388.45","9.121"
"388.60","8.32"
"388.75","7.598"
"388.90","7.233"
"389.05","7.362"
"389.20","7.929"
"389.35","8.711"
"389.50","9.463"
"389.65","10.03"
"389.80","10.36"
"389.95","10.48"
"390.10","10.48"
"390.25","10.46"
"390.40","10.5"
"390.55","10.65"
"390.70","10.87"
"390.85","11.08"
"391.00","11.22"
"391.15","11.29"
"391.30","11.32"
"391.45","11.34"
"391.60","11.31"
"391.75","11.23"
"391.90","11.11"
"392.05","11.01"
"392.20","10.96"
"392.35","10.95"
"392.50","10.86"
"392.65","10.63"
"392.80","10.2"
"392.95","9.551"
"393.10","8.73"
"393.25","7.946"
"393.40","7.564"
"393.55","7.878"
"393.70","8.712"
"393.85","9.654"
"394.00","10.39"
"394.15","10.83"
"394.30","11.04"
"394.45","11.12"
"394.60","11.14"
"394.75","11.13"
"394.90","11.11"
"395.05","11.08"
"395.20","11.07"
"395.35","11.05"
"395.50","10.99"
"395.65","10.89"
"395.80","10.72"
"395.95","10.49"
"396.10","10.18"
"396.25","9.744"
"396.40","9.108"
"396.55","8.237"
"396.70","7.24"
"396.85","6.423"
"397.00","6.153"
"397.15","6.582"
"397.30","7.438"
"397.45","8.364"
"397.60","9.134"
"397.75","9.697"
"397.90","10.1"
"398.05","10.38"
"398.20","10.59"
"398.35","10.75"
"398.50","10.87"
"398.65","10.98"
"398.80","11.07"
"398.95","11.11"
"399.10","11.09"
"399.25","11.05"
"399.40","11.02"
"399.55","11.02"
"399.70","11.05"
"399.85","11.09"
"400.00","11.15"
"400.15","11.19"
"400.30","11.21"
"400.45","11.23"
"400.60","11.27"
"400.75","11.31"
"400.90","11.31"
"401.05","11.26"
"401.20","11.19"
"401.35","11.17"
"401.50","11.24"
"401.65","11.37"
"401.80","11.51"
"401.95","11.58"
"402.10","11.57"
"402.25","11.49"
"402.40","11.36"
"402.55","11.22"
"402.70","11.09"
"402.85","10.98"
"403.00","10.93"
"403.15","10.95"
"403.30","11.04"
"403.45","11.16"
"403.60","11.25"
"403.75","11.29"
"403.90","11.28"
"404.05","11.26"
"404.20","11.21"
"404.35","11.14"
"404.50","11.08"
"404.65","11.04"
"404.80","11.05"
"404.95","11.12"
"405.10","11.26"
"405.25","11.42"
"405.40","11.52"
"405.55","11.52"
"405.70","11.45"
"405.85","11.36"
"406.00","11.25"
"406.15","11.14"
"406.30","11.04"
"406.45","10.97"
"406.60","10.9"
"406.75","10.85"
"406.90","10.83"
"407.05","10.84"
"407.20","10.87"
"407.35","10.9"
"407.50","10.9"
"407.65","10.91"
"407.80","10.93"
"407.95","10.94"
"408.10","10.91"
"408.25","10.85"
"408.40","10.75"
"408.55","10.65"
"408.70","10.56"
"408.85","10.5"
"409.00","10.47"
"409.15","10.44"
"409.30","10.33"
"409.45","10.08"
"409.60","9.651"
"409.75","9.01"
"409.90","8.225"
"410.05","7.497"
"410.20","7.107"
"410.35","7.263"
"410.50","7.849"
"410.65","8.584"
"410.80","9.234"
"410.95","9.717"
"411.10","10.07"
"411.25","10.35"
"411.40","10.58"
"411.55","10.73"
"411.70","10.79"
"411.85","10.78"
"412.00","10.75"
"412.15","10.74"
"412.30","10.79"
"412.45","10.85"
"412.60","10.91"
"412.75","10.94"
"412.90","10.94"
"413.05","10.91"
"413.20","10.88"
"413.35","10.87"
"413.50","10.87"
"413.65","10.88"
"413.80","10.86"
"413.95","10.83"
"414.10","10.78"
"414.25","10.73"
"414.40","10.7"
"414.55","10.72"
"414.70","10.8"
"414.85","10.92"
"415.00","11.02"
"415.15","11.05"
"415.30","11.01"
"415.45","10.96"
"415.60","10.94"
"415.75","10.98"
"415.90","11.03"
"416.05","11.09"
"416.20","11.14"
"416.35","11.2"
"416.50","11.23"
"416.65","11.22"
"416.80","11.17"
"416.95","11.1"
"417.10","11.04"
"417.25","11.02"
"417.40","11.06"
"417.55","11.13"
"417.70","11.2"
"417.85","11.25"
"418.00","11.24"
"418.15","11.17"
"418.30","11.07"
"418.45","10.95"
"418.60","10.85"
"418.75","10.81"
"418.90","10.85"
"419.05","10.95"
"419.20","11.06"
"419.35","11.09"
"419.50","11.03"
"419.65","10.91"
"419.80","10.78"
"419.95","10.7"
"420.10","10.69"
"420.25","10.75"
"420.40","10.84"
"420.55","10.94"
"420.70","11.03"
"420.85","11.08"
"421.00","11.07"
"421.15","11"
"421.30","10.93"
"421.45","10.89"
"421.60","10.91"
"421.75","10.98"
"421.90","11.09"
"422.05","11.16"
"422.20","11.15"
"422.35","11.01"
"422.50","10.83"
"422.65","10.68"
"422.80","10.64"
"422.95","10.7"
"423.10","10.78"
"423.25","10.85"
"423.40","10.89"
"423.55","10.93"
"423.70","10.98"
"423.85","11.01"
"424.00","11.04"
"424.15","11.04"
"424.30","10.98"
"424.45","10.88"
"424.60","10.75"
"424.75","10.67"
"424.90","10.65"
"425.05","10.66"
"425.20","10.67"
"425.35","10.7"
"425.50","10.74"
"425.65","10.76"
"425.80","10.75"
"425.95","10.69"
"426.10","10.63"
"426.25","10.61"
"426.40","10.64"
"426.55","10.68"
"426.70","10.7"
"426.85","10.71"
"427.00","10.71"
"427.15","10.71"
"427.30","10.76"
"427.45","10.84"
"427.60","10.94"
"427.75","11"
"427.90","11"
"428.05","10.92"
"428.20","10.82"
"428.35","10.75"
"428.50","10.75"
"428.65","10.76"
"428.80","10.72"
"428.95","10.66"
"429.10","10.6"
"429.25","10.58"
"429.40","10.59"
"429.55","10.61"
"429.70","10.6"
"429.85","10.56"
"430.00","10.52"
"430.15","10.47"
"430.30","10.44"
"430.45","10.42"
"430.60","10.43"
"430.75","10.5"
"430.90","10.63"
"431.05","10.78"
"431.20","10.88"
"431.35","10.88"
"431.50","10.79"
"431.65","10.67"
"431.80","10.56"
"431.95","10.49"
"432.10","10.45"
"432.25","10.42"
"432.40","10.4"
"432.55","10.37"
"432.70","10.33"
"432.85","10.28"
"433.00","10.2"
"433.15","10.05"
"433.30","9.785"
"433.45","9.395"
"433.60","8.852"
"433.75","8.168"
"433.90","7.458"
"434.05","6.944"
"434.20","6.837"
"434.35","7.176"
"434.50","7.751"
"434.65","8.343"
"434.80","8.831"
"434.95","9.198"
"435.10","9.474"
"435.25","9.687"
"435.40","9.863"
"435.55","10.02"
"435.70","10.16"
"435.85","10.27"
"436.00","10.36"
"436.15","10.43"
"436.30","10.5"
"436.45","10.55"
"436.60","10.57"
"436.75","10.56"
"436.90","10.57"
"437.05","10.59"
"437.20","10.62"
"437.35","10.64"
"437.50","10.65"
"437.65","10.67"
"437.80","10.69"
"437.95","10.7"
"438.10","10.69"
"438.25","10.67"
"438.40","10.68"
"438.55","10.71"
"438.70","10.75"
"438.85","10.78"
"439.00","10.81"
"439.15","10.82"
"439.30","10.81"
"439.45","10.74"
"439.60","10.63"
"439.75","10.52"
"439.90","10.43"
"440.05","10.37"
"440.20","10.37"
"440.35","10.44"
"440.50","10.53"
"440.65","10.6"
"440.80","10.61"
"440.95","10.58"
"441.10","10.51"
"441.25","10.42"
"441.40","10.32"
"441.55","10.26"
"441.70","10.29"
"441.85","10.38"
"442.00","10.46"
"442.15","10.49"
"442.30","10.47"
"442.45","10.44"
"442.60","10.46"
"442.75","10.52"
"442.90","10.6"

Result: -0.09 mag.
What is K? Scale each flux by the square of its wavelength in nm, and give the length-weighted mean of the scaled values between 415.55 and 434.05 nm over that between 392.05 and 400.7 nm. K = 1.2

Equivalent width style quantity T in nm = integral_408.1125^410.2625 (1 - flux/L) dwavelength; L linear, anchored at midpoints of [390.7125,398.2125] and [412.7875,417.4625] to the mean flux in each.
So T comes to 0.180 nm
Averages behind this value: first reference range 9.94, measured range 9.77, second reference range 11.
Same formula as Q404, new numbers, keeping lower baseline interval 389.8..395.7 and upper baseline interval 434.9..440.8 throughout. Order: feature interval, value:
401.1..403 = -0.080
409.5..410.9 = 0.251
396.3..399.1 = 0.146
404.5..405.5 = -0.073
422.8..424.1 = -0.041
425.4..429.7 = -0.026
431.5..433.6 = 0.026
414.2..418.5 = -0.056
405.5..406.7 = -0.070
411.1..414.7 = -0.029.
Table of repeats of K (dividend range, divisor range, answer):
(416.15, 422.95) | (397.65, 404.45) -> 1.09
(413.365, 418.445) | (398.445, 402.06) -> 1.06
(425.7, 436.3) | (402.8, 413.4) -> 1.07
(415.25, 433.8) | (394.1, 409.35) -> 1.12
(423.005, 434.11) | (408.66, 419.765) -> 1.06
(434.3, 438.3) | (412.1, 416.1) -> 1.02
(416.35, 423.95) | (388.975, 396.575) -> 1.22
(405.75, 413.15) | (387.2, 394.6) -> 1.12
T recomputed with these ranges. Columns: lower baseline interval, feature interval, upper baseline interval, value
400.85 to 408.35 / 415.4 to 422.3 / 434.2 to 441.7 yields -0.166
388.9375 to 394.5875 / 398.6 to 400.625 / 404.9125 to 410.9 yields -0.175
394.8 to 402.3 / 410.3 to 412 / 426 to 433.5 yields 0.121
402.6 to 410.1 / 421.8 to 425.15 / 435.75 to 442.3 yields -0.064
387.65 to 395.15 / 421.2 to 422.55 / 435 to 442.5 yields -0.086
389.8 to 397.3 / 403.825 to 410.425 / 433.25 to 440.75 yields -0.354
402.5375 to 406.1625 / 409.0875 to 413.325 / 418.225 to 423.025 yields 0.464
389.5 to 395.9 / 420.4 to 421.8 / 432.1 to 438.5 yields -0.134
